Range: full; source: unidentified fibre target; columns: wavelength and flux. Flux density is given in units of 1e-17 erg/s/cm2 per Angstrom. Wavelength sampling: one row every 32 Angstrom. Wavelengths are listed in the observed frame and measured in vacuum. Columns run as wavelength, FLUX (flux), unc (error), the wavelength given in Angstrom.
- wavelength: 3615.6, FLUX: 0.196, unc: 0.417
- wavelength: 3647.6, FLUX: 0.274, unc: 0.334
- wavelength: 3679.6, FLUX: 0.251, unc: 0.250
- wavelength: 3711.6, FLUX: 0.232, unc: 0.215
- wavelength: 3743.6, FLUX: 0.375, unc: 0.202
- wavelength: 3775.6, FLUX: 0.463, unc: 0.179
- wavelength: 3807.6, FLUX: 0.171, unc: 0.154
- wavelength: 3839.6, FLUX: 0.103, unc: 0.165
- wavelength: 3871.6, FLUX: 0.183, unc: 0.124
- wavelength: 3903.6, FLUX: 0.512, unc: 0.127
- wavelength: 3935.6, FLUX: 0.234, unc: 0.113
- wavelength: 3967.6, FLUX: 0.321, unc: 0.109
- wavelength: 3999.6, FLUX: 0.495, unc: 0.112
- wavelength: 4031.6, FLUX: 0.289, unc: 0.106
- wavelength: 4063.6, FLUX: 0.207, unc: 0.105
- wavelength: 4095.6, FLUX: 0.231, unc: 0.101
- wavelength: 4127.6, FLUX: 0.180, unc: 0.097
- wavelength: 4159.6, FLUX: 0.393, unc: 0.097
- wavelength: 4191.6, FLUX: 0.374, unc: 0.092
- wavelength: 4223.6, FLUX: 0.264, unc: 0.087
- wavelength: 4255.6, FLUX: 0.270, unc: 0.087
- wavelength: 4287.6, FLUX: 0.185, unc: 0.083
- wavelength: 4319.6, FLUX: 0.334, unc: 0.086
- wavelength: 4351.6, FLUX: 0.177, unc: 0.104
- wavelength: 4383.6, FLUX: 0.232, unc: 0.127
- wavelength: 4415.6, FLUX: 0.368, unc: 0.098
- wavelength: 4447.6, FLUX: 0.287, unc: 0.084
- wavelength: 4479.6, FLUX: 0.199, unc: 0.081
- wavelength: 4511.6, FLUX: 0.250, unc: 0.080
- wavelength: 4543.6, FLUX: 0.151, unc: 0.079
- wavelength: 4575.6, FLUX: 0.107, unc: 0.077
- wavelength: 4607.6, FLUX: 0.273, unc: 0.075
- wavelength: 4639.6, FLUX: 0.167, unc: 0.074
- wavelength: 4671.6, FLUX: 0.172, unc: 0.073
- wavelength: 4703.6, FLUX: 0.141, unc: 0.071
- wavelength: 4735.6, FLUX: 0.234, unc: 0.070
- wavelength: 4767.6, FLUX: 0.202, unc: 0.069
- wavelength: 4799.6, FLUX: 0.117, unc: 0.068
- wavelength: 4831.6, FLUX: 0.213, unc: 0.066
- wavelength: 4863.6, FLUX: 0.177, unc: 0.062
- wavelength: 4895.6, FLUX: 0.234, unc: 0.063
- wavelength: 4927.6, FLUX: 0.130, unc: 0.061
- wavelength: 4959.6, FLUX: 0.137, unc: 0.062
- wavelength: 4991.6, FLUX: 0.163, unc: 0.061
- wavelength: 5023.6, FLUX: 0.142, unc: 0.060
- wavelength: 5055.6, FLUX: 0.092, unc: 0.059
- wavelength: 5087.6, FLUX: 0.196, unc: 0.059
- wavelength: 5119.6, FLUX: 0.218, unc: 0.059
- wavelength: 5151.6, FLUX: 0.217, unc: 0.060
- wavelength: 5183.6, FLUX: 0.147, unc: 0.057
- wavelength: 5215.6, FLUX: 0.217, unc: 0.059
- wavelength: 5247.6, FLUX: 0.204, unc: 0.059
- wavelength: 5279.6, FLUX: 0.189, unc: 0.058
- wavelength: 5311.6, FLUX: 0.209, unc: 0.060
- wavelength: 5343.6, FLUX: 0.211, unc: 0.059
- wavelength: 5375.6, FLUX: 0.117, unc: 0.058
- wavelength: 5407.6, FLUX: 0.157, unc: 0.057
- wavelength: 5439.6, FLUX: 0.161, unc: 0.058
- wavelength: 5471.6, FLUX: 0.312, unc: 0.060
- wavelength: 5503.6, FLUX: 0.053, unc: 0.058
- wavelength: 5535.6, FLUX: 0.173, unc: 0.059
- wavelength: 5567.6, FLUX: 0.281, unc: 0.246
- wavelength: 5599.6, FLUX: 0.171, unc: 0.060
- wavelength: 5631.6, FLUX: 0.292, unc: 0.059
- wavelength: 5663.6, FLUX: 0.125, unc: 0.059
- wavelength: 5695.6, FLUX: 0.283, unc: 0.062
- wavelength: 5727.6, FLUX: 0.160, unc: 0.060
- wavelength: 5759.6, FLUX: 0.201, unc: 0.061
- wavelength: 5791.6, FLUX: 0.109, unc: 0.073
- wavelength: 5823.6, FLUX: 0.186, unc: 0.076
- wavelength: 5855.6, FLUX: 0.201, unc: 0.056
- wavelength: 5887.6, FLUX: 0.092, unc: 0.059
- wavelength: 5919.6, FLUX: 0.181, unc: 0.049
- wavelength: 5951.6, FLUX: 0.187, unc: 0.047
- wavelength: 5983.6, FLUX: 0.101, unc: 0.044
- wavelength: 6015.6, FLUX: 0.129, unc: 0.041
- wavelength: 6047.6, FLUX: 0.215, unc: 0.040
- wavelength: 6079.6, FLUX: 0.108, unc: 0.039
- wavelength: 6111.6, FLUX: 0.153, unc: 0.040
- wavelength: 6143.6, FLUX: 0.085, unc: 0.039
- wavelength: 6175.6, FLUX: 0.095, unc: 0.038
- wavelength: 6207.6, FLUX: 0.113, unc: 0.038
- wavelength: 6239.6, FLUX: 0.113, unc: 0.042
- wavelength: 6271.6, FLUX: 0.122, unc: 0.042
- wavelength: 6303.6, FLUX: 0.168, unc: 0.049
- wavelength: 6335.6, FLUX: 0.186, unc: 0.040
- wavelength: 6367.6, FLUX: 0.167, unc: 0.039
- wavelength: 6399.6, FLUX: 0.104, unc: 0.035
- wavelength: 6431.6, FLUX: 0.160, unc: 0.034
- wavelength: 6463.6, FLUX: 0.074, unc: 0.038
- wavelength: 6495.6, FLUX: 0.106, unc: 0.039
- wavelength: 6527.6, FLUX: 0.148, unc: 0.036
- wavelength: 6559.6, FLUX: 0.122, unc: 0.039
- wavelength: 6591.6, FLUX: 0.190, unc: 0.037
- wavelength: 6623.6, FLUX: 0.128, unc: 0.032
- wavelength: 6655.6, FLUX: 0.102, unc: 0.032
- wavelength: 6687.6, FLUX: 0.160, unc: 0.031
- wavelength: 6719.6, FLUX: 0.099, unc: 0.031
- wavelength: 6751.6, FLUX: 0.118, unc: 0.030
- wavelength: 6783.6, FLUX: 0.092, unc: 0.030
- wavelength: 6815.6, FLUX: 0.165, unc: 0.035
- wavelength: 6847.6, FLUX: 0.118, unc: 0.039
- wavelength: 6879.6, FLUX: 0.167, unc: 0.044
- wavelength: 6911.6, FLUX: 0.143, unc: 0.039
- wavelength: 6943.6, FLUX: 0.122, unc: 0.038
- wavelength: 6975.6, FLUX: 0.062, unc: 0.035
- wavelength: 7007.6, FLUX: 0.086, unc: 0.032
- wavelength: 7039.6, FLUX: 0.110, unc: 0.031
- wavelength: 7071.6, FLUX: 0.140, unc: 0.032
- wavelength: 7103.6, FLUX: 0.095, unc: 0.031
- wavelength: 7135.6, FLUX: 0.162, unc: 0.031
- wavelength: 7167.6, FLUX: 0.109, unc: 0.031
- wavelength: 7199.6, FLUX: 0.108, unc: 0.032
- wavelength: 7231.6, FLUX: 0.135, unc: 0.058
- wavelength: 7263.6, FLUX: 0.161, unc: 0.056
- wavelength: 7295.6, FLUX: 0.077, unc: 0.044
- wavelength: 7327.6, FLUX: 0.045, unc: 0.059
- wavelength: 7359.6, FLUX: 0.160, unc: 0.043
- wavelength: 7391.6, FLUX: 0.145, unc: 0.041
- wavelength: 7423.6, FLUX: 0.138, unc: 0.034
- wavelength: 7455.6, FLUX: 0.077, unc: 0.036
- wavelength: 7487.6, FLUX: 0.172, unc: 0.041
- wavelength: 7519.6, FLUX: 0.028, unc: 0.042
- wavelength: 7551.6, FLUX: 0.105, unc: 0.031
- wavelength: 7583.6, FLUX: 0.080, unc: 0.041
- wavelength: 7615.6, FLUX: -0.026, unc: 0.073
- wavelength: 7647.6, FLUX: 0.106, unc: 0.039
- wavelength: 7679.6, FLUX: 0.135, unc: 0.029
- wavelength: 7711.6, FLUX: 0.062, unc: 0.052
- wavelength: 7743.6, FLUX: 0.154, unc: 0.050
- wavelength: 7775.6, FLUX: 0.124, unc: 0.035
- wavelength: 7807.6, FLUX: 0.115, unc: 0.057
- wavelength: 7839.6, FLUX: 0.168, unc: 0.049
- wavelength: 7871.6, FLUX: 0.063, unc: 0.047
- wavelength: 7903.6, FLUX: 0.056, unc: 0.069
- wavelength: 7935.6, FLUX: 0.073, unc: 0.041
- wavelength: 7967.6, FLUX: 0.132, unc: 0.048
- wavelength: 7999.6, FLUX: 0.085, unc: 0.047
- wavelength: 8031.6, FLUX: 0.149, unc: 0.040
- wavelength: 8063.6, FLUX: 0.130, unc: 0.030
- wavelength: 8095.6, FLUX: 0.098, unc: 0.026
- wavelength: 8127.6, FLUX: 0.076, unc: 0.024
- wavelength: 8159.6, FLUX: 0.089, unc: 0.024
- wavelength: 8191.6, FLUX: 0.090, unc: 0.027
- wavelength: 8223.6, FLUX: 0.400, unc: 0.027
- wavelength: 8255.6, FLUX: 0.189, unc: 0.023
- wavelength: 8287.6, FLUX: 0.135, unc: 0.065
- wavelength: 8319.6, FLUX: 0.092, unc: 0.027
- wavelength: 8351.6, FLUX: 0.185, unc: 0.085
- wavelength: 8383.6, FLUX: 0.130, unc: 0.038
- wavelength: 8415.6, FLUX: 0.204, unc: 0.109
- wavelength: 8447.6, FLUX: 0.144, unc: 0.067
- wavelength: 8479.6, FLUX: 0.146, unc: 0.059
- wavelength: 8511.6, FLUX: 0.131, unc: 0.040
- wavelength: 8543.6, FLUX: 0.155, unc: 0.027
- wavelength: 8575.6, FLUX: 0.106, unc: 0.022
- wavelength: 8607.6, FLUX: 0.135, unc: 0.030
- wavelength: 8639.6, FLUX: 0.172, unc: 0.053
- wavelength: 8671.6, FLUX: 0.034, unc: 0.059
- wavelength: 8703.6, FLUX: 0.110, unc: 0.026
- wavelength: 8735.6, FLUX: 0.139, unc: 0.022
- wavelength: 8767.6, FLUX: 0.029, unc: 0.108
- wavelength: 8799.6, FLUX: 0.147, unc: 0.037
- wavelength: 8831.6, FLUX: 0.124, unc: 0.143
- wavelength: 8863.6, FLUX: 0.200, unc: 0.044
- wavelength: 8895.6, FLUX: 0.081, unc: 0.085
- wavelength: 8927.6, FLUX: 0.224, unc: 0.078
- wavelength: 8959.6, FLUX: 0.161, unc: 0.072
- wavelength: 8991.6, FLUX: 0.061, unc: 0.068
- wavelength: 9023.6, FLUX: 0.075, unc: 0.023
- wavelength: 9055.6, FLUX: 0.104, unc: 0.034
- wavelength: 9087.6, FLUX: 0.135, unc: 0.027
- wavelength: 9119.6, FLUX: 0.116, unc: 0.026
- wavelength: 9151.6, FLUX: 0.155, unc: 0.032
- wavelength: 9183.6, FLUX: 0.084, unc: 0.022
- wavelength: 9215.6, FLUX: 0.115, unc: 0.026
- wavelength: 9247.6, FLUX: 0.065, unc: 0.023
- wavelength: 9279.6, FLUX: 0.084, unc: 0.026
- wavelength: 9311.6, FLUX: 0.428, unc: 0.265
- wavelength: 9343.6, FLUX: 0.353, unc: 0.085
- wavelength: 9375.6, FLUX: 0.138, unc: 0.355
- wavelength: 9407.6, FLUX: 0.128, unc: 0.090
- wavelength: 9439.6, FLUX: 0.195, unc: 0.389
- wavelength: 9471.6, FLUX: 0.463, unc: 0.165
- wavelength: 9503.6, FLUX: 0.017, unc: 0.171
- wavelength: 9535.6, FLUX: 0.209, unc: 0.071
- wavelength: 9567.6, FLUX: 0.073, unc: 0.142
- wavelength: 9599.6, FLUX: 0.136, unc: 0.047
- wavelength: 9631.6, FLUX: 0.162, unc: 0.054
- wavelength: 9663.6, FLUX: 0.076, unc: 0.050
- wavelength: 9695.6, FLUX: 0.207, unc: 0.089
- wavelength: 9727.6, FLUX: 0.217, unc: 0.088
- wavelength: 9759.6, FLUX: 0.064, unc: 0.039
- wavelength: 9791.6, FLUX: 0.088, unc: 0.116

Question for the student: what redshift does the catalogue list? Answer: 1.209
